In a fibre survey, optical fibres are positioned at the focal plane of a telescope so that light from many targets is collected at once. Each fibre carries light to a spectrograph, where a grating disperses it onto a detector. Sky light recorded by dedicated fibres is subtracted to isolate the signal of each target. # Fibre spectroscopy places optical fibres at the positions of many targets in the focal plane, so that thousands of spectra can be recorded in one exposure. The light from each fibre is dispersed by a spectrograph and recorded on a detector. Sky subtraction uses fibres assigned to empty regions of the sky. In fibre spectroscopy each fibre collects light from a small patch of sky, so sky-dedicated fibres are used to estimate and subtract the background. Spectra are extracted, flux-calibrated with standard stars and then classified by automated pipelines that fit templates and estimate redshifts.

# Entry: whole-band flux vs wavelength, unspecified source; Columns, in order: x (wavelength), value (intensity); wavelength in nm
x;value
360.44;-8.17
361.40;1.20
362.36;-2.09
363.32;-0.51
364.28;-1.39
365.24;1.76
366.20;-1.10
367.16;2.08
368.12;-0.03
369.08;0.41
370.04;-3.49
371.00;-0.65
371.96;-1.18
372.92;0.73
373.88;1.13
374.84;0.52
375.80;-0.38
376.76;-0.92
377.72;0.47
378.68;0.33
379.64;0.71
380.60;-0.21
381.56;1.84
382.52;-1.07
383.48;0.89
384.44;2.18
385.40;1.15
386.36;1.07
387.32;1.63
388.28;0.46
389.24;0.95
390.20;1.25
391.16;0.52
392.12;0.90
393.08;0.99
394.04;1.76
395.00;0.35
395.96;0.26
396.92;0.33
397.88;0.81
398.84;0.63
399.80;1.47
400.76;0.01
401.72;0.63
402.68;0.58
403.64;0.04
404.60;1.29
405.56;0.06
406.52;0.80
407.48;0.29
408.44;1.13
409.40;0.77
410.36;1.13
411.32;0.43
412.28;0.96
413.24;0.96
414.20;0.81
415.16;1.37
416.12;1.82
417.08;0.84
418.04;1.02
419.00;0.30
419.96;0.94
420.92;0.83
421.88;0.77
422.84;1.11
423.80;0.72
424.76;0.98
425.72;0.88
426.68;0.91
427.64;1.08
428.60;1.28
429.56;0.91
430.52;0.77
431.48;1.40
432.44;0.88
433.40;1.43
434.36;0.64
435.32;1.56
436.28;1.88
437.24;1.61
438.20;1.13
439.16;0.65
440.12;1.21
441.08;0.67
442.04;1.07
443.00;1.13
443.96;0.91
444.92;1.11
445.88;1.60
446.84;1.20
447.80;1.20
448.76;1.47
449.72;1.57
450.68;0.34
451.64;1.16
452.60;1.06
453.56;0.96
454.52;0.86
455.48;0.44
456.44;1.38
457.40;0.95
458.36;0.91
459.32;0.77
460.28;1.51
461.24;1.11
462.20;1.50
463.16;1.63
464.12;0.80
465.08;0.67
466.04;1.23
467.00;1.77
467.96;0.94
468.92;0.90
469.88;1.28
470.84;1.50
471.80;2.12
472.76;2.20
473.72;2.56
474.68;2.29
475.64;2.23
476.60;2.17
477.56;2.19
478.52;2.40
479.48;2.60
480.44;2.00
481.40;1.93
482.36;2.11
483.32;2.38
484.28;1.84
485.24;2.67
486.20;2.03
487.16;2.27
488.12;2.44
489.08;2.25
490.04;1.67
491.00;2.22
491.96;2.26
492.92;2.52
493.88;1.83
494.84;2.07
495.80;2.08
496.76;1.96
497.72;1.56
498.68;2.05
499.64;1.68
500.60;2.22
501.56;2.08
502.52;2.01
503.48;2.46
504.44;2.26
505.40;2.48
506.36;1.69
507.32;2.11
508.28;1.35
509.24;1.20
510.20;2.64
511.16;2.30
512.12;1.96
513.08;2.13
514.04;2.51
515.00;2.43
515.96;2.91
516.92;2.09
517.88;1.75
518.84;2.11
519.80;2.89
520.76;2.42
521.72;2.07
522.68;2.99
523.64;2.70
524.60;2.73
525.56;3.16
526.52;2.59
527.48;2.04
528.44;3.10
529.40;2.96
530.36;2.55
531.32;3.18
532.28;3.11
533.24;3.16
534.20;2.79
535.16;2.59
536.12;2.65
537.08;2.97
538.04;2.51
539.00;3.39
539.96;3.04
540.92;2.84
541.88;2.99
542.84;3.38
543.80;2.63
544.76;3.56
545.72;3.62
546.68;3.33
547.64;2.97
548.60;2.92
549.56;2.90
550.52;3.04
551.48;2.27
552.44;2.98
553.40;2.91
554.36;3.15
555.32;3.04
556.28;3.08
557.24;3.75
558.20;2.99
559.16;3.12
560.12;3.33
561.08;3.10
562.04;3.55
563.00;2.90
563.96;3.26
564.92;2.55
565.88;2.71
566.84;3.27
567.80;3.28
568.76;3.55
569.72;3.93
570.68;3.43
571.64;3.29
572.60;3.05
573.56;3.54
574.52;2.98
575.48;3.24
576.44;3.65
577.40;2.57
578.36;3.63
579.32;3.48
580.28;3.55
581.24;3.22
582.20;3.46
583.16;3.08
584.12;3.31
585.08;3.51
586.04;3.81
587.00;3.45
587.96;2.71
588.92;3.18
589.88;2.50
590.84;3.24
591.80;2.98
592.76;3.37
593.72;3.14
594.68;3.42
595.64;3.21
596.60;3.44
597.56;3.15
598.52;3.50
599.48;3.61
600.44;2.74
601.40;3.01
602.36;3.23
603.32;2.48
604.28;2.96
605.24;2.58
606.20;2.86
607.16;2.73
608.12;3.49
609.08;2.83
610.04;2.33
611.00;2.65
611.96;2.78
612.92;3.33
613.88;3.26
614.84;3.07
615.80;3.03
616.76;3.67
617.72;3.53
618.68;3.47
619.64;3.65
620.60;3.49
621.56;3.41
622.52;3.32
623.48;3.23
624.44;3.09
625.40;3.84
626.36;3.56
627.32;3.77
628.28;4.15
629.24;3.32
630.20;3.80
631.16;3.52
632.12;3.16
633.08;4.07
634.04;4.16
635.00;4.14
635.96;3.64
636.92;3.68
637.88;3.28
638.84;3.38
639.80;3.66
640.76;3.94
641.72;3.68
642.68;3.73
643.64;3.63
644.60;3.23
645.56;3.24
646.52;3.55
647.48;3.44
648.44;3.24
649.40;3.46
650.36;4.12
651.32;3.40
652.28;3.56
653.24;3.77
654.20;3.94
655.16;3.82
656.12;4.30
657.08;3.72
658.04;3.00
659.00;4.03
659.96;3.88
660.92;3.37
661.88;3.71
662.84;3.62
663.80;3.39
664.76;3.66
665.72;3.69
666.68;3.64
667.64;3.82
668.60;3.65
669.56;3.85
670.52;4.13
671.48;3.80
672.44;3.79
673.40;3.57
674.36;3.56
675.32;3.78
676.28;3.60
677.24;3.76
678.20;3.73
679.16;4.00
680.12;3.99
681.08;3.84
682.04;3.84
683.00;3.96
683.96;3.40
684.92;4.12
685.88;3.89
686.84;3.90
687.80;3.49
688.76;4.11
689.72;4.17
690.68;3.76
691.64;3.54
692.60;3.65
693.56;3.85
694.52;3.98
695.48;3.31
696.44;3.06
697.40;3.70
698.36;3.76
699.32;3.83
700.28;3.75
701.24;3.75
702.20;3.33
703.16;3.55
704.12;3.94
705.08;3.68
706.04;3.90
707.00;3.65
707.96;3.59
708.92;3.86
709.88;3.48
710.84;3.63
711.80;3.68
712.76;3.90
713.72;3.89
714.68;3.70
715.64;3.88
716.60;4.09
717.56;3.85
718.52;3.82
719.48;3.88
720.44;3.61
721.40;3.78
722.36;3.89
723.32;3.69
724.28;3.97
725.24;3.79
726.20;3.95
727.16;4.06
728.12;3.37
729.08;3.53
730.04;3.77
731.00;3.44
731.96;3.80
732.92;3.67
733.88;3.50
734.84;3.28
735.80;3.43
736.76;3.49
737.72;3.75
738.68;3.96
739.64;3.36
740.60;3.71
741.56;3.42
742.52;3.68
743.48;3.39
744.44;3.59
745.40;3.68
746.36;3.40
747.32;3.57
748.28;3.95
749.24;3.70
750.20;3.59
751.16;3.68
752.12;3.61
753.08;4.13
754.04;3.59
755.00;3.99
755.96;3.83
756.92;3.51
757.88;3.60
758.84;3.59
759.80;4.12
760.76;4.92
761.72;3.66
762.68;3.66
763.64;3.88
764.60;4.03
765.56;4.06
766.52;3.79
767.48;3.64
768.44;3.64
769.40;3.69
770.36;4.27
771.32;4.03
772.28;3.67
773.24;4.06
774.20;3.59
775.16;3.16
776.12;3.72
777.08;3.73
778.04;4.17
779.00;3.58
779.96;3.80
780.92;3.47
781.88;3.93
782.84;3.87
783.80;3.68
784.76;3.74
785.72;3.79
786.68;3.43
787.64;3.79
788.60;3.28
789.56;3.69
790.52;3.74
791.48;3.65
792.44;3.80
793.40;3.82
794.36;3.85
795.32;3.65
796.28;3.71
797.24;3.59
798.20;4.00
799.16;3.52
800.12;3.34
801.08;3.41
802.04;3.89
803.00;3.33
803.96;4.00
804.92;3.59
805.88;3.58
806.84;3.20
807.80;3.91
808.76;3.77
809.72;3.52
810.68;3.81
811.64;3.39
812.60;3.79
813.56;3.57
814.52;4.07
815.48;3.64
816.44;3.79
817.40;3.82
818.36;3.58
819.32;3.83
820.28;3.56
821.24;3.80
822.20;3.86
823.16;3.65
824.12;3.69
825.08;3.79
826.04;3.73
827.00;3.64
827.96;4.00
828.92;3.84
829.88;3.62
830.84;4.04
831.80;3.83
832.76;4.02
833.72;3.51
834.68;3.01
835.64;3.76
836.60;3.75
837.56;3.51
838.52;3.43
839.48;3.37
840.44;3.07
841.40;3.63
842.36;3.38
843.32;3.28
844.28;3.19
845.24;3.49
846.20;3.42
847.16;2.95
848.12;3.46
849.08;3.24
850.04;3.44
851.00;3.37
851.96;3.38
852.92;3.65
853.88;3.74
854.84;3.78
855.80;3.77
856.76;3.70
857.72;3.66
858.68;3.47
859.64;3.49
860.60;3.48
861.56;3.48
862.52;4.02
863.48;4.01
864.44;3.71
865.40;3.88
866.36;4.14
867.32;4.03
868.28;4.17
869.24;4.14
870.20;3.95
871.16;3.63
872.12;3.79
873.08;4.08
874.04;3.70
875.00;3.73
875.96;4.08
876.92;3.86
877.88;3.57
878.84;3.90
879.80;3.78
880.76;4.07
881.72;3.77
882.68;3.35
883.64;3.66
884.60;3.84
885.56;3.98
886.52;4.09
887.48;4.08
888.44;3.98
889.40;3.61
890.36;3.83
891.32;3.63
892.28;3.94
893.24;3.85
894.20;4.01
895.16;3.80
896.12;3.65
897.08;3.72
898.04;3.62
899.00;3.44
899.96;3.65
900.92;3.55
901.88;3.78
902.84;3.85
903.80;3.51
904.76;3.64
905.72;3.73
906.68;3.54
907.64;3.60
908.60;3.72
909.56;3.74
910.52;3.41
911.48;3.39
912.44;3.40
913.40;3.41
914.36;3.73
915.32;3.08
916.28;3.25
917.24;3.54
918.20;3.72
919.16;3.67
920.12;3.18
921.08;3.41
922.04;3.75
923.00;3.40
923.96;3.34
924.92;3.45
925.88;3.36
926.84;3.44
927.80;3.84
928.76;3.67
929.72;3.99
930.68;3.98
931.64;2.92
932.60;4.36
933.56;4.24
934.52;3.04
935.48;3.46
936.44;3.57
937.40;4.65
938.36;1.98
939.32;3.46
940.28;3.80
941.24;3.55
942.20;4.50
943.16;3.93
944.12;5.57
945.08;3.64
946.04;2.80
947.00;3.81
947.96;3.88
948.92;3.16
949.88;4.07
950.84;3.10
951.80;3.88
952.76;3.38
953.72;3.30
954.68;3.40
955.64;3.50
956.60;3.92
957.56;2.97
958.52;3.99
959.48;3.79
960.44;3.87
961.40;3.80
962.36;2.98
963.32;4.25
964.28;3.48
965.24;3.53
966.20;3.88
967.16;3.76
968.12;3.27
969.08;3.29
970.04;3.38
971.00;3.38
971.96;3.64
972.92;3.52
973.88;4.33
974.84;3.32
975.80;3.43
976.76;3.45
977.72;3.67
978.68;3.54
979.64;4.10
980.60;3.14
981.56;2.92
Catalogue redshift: 0.18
